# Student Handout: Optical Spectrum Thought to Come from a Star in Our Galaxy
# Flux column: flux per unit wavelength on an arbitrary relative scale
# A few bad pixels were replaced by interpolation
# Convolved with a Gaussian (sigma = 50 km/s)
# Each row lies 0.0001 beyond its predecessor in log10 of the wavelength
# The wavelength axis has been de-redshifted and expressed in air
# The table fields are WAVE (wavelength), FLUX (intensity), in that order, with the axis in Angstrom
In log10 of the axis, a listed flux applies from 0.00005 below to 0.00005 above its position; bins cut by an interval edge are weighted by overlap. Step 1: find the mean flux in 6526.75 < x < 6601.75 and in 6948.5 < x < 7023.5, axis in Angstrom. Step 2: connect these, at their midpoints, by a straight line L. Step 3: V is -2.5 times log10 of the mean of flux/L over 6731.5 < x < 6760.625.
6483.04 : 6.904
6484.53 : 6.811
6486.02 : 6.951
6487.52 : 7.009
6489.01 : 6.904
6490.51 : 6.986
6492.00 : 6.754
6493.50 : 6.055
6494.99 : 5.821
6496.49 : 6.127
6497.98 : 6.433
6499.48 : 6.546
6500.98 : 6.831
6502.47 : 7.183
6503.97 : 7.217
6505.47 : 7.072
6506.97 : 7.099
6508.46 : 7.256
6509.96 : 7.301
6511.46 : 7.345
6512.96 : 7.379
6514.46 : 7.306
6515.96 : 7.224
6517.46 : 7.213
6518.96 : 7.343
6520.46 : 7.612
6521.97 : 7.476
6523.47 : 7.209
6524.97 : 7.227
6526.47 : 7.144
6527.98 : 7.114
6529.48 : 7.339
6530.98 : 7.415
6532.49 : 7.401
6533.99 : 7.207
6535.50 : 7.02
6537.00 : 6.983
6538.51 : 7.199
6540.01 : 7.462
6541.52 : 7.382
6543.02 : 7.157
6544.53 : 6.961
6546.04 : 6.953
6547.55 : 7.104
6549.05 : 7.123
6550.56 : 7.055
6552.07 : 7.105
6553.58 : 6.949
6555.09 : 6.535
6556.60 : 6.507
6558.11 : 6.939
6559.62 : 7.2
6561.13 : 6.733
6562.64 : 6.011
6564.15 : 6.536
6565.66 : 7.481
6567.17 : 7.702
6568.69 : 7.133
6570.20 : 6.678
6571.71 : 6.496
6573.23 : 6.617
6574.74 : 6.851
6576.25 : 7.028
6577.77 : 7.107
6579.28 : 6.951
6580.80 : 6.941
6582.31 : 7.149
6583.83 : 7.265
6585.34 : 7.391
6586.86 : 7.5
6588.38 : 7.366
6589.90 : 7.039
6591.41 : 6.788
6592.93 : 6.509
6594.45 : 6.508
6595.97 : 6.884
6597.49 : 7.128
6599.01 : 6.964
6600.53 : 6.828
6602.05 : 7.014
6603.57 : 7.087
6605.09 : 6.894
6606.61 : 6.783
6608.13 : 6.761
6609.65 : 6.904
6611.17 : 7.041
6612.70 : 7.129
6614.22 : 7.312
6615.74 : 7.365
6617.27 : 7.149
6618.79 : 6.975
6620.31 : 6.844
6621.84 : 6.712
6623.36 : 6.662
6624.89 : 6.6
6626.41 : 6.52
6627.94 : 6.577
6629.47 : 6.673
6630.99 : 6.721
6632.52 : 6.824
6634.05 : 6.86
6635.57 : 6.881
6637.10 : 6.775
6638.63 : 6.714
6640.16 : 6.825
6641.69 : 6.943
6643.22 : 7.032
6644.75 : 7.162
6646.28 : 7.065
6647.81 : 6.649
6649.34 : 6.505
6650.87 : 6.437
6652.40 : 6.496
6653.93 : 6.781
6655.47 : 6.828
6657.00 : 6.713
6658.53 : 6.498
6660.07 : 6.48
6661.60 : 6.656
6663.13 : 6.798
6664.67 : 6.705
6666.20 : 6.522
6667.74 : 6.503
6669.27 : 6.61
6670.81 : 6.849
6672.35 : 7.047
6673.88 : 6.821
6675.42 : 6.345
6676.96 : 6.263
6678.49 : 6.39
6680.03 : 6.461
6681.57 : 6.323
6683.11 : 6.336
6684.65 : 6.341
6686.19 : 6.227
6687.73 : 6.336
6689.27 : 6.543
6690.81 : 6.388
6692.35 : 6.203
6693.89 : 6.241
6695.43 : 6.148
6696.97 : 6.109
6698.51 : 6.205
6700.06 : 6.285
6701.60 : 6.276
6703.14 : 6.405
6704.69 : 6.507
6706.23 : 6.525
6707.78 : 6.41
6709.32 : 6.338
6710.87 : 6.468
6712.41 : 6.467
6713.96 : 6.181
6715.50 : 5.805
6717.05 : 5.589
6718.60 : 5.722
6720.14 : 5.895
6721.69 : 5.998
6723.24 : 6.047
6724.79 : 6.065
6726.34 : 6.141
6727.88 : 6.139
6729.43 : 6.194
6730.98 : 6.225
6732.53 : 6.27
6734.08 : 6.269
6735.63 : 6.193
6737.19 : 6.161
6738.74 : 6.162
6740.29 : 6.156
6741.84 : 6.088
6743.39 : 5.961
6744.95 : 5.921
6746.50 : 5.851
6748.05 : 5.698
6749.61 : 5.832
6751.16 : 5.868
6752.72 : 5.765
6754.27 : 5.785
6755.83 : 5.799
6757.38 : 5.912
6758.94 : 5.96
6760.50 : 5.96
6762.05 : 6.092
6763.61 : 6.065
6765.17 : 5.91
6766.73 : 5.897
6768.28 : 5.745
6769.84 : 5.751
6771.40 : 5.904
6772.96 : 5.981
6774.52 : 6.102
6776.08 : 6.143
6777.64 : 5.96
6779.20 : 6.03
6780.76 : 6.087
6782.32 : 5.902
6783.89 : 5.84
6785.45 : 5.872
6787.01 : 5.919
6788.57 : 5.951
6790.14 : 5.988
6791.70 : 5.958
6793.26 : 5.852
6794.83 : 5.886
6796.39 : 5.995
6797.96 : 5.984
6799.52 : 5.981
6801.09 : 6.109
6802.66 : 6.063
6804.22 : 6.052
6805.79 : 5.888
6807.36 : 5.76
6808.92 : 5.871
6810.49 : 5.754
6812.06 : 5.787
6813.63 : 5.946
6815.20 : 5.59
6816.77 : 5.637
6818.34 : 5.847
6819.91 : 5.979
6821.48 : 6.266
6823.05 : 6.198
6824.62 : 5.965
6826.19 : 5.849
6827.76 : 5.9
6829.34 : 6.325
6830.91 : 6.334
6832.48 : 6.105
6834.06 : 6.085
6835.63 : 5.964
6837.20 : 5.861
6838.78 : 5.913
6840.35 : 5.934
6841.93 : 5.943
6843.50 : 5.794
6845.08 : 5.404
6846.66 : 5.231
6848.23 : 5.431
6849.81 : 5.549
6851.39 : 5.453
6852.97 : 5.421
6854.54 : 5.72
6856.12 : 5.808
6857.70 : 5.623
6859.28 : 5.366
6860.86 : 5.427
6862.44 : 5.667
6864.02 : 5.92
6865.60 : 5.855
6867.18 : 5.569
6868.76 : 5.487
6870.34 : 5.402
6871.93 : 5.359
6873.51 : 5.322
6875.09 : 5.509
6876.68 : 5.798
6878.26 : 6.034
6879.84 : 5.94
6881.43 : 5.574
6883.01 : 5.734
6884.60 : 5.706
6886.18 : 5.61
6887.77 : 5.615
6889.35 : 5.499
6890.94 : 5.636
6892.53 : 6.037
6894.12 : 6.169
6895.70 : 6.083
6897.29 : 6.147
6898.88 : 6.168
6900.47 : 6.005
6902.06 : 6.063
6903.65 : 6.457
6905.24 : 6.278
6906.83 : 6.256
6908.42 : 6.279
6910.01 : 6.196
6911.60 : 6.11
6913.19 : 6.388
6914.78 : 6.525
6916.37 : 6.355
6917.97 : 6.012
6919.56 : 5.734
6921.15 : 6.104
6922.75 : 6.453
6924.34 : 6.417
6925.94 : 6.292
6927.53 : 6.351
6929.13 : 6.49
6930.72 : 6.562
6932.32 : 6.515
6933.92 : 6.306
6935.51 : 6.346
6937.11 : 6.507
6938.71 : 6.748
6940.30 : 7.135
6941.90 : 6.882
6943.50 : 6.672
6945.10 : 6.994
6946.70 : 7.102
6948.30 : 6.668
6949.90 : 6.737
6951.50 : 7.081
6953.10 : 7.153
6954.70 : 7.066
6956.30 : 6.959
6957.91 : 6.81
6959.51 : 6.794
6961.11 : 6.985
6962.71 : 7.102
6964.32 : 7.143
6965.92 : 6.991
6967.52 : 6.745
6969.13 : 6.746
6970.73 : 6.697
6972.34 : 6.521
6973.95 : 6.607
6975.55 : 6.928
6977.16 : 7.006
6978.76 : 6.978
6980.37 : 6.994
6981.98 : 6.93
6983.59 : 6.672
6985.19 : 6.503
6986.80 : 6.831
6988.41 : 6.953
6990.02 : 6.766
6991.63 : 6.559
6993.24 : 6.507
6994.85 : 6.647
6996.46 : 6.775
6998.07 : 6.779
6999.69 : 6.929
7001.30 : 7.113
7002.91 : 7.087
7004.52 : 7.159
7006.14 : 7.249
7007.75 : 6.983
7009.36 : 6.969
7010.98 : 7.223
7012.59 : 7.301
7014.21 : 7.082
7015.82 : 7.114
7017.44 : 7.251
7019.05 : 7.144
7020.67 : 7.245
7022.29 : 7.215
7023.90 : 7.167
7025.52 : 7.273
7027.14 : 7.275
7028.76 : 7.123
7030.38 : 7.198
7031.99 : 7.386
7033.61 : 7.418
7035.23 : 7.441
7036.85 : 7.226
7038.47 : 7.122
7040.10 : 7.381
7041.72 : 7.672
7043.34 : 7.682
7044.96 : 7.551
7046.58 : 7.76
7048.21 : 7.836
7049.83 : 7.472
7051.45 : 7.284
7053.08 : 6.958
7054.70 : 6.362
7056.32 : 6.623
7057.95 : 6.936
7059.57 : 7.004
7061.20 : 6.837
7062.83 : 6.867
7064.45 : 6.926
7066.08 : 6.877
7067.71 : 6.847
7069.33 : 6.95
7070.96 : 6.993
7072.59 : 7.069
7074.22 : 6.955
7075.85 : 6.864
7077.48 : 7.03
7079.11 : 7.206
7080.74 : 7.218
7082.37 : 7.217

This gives 0.17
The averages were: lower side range 7.01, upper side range 6.94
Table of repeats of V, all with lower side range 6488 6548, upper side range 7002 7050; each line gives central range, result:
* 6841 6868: 0.276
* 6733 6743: 0.163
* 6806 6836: 0.207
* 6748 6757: 0.230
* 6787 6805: 0.200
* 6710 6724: 0.188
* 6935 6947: 0.072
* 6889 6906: 0.193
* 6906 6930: 0.158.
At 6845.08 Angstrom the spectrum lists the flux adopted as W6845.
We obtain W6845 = 5.404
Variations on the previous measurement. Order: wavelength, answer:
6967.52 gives 6.745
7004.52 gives 7.159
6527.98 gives 7.114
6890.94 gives 5.636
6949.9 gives 6.737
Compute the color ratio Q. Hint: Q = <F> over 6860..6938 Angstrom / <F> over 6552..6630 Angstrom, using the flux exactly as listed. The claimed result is 0.9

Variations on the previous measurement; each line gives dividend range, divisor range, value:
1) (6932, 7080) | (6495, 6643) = 1.00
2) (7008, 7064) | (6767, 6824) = 1.22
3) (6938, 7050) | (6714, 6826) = 1.18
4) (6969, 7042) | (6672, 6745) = 1.13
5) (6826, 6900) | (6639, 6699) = 0.88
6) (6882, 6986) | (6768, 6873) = 1.11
